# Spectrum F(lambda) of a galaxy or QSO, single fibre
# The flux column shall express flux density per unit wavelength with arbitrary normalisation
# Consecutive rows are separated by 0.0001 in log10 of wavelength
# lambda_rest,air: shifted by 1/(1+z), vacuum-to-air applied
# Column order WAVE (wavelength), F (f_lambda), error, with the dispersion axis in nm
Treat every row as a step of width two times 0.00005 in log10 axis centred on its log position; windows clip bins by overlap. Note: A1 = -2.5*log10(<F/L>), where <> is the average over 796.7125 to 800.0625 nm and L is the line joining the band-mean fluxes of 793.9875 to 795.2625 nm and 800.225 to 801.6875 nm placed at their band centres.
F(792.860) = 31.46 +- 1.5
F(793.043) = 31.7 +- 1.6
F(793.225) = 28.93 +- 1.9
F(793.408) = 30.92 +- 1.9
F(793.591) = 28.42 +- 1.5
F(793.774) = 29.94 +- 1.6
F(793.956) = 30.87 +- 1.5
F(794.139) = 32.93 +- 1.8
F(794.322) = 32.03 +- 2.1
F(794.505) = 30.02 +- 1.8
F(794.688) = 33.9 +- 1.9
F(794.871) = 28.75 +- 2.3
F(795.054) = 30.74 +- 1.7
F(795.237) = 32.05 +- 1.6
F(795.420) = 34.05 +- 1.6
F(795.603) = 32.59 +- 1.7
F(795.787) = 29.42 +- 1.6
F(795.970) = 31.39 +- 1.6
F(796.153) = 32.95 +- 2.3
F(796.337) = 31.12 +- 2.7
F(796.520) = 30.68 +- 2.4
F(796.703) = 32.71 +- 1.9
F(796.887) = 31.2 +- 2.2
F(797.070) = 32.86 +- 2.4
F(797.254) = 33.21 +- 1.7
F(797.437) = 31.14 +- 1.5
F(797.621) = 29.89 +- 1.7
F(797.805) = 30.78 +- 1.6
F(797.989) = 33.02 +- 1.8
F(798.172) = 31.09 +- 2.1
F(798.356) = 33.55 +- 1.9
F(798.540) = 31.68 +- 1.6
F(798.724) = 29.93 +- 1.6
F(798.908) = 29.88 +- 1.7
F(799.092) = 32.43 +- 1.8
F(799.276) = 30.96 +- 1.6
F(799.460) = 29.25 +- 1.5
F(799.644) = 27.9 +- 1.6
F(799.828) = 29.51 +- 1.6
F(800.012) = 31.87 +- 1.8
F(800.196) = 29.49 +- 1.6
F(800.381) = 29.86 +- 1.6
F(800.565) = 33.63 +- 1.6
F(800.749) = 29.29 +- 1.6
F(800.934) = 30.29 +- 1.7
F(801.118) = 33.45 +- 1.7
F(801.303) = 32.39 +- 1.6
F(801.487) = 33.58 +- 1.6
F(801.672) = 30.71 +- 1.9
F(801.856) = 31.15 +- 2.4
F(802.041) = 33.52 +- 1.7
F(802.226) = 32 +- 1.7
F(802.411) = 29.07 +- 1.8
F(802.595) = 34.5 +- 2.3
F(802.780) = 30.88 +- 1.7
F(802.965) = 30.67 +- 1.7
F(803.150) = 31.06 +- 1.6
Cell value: 0.01 mag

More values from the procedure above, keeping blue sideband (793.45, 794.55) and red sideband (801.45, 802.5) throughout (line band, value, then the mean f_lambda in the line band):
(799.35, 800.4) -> 0.060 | 29.7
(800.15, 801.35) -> 0.008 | 31.2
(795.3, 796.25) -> -0.039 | 32.1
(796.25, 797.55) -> -0.027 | 31.8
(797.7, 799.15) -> -0.011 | 31.5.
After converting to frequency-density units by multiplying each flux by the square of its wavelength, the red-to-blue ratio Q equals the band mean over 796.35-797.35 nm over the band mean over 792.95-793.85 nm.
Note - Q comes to 1.1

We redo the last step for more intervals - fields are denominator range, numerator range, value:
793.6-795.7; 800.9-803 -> 1.03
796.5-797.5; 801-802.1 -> 1.02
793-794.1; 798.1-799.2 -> 1.05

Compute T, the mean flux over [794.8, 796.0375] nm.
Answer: 31.3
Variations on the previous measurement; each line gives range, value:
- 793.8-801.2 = 31.3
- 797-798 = 31.7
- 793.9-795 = 31.4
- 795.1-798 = 31.8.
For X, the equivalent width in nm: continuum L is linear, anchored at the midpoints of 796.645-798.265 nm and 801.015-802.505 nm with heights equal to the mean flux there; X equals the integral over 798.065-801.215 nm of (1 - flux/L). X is 0.10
